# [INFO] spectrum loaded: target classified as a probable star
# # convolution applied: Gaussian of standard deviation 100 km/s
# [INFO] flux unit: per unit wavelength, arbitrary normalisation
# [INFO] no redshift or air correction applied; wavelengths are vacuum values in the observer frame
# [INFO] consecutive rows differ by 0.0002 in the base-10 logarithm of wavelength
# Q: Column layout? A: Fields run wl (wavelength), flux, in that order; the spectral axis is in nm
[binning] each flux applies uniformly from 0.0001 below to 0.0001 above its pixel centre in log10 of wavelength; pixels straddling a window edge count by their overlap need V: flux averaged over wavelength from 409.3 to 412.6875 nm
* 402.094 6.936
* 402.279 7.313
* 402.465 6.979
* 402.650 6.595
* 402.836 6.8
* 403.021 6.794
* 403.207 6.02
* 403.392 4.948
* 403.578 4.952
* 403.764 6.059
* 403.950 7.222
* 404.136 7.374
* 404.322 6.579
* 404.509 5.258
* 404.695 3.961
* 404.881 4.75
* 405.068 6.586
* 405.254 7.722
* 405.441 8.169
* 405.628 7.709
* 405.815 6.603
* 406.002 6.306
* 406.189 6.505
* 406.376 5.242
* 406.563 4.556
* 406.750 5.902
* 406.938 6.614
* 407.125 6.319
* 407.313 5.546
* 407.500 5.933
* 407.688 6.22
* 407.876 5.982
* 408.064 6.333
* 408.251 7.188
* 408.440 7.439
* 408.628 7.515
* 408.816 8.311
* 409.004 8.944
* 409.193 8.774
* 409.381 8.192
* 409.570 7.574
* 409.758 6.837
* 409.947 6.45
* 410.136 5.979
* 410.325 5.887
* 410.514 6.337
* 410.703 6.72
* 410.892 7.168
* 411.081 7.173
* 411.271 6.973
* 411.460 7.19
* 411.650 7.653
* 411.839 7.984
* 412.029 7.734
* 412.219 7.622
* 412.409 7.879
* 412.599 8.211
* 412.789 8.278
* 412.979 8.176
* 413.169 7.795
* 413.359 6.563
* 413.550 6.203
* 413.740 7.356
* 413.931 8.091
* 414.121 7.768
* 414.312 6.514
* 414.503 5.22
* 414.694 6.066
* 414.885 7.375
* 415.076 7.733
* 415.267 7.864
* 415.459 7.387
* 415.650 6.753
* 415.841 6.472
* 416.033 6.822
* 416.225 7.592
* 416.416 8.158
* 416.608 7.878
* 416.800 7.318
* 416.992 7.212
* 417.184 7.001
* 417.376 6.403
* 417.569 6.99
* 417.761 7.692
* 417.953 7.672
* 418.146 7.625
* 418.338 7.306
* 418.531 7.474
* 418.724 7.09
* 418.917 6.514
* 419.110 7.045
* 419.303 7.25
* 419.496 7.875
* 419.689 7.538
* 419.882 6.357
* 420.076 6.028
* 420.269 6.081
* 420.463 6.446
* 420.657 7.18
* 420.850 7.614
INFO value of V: 7.19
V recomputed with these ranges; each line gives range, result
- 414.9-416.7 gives 7.4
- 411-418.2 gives 7.32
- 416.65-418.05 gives 7.21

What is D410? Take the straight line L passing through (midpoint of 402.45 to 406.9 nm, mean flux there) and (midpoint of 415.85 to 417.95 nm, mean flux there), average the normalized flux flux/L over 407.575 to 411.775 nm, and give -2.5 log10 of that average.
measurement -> -0.07 mag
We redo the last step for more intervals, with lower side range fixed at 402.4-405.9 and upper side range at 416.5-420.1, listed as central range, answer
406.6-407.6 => 0.10 mag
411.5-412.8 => -0.15 mag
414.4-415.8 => 0.02 mag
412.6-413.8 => -0.09 mag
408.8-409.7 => -0.24 mag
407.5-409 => -0.07 mag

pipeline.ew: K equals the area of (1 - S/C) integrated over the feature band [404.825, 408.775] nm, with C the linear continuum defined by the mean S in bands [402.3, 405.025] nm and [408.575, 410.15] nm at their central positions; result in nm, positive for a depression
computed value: 0.27 nm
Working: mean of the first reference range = 6.06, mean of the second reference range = 7.71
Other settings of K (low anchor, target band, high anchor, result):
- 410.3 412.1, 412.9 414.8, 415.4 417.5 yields 0.048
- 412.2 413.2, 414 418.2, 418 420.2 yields 0.206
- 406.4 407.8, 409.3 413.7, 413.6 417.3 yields -0.470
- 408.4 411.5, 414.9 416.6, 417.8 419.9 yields -0.021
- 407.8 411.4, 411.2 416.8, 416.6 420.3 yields -0.173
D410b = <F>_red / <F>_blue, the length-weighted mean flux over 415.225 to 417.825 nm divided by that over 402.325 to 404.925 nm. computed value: 1.2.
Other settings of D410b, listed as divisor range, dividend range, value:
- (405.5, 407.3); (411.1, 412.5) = 1.22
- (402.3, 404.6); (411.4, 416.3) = 1.16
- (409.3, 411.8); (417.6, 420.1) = 1.04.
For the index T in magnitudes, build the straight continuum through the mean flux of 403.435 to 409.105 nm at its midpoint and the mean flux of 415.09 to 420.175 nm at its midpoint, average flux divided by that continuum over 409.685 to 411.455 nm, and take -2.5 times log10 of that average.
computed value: 0.02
